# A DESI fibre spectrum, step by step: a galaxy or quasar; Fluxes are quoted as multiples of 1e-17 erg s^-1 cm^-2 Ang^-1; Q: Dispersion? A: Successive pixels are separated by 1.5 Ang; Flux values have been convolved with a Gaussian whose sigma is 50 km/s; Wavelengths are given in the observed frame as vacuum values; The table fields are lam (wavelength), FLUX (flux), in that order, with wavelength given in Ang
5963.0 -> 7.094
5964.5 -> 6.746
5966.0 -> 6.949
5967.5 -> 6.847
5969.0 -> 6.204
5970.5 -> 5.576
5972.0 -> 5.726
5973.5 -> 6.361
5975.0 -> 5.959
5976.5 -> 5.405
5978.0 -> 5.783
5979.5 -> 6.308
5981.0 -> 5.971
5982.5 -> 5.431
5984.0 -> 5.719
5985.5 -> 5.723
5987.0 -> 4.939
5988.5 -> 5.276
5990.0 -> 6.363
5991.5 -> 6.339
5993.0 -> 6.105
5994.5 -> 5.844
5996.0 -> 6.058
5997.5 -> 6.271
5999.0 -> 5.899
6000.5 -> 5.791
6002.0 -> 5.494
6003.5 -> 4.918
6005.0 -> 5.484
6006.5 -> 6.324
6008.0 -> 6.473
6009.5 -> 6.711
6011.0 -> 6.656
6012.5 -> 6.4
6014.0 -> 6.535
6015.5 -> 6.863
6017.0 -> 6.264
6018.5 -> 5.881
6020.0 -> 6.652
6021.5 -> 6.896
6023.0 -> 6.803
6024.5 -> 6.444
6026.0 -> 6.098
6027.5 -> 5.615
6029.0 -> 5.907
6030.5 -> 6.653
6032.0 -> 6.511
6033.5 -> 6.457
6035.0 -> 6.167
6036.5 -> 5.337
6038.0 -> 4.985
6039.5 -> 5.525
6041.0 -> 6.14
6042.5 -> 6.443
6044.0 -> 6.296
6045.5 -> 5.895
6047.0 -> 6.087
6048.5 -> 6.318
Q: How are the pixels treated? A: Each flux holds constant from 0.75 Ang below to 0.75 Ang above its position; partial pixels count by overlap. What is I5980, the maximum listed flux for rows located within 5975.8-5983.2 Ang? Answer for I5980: 6.308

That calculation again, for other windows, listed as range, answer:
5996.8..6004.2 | 6.271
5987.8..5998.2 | 6.363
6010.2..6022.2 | 6.896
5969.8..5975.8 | 6.361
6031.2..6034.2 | 6.511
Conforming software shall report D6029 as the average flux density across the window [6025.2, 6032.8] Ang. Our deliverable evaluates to 6.16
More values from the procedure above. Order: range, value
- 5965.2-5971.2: 6.4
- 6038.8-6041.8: 5.85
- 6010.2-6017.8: 6.54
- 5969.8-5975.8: 5.9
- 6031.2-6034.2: 6.49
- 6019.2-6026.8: 6.57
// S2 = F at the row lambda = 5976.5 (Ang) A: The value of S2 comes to 5.405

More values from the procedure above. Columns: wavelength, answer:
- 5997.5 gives 6.271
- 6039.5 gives 5.525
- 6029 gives 5.907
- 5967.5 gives 6.847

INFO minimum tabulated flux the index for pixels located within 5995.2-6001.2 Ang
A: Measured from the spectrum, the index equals 5.791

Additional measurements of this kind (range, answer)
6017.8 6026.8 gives 5.881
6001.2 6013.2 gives 4.918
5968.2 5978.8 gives 5.405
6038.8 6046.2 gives 5.525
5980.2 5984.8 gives 5.431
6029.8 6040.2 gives 4.985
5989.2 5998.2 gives 5.844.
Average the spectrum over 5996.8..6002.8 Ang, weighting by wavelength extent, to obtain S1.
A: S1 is 5.85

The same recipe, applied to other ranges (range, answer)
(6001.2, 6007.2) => 5.55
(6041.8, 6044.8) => 6.36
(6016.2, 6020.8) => 6.28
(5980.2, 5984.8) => 5.71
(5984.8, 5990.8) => 5.58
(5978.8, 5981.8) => 6.12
